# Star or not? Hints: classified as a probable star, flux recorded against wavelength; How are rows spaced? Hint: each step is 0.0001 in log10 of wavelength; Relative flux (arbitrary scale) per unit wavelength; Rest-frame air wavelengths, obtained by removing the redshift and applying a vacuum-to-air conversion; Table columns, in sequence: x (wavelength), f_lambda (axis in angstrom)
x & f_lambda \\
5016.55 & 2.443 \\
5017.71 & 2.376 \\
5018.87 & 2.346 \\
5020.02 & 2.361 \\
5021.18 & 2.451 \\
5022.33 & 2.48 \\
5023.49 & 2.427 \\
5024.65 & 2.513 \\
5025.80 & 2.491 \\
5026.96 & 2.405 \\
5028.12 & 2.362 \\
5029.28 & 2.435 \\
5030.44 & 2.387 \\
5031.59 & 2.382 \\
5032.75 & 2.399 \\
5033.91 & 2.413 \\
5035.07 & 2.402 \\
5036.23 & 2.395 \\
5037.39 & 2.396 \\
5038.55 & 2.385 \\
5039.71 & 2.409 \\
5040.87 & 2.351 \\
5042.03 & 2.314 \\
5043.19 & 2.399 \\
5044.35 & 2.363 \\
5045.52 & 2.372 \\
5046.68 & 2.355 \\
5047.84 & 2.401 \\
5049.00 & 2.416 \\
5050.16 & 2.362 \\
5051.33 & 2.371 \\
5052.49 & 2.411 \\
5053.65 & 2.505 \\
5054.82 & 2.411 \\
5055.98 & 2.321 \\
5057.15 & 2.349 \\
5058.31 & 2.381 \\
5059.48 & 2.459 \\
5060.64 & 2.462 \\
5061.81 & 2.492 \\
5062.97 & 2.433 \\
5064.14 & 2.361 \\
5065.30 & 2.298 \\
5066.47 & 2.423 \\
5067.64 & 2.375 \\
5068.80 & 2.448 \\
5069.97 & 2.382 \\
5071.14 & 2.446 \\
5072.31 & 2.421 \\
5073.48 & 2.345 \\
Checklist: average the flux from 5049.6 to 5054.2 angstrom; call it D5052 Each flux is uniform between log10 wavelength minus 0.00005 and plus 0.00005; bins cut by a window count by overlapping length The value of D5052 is 2.41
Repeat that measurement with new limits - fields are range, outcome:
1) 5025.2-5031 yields 2.42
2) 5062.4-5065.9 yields 2.36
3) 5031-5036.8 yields 2.4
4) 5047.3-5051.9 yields 2.39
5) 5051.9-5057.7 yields 2.4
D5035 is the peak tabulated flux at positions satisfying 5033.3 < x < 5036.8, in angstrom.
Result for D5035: 2.413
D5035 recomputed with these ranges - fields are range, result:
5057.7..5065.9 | 2.492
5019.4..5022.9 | 2.48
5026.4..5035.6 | 2.435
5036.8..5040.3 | 2.409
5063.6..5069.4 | 2.448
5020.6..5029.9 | 2.513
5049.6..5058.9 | 2.505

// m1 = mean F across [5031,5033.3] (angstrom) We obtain 2.4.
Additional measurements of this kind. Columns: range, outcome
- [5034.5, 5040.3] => 2.4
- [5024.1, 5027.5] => 2.47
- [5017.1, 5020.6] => 2.36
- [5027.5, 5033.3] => 2.39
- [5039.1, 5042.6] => 2.36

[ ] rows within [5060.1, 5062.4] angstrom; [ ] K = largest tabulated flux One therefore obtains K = 2.492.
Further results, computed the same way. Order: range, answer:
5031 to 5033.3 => 2.399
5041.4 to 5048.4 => 2.401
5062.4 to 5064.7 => 2.433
